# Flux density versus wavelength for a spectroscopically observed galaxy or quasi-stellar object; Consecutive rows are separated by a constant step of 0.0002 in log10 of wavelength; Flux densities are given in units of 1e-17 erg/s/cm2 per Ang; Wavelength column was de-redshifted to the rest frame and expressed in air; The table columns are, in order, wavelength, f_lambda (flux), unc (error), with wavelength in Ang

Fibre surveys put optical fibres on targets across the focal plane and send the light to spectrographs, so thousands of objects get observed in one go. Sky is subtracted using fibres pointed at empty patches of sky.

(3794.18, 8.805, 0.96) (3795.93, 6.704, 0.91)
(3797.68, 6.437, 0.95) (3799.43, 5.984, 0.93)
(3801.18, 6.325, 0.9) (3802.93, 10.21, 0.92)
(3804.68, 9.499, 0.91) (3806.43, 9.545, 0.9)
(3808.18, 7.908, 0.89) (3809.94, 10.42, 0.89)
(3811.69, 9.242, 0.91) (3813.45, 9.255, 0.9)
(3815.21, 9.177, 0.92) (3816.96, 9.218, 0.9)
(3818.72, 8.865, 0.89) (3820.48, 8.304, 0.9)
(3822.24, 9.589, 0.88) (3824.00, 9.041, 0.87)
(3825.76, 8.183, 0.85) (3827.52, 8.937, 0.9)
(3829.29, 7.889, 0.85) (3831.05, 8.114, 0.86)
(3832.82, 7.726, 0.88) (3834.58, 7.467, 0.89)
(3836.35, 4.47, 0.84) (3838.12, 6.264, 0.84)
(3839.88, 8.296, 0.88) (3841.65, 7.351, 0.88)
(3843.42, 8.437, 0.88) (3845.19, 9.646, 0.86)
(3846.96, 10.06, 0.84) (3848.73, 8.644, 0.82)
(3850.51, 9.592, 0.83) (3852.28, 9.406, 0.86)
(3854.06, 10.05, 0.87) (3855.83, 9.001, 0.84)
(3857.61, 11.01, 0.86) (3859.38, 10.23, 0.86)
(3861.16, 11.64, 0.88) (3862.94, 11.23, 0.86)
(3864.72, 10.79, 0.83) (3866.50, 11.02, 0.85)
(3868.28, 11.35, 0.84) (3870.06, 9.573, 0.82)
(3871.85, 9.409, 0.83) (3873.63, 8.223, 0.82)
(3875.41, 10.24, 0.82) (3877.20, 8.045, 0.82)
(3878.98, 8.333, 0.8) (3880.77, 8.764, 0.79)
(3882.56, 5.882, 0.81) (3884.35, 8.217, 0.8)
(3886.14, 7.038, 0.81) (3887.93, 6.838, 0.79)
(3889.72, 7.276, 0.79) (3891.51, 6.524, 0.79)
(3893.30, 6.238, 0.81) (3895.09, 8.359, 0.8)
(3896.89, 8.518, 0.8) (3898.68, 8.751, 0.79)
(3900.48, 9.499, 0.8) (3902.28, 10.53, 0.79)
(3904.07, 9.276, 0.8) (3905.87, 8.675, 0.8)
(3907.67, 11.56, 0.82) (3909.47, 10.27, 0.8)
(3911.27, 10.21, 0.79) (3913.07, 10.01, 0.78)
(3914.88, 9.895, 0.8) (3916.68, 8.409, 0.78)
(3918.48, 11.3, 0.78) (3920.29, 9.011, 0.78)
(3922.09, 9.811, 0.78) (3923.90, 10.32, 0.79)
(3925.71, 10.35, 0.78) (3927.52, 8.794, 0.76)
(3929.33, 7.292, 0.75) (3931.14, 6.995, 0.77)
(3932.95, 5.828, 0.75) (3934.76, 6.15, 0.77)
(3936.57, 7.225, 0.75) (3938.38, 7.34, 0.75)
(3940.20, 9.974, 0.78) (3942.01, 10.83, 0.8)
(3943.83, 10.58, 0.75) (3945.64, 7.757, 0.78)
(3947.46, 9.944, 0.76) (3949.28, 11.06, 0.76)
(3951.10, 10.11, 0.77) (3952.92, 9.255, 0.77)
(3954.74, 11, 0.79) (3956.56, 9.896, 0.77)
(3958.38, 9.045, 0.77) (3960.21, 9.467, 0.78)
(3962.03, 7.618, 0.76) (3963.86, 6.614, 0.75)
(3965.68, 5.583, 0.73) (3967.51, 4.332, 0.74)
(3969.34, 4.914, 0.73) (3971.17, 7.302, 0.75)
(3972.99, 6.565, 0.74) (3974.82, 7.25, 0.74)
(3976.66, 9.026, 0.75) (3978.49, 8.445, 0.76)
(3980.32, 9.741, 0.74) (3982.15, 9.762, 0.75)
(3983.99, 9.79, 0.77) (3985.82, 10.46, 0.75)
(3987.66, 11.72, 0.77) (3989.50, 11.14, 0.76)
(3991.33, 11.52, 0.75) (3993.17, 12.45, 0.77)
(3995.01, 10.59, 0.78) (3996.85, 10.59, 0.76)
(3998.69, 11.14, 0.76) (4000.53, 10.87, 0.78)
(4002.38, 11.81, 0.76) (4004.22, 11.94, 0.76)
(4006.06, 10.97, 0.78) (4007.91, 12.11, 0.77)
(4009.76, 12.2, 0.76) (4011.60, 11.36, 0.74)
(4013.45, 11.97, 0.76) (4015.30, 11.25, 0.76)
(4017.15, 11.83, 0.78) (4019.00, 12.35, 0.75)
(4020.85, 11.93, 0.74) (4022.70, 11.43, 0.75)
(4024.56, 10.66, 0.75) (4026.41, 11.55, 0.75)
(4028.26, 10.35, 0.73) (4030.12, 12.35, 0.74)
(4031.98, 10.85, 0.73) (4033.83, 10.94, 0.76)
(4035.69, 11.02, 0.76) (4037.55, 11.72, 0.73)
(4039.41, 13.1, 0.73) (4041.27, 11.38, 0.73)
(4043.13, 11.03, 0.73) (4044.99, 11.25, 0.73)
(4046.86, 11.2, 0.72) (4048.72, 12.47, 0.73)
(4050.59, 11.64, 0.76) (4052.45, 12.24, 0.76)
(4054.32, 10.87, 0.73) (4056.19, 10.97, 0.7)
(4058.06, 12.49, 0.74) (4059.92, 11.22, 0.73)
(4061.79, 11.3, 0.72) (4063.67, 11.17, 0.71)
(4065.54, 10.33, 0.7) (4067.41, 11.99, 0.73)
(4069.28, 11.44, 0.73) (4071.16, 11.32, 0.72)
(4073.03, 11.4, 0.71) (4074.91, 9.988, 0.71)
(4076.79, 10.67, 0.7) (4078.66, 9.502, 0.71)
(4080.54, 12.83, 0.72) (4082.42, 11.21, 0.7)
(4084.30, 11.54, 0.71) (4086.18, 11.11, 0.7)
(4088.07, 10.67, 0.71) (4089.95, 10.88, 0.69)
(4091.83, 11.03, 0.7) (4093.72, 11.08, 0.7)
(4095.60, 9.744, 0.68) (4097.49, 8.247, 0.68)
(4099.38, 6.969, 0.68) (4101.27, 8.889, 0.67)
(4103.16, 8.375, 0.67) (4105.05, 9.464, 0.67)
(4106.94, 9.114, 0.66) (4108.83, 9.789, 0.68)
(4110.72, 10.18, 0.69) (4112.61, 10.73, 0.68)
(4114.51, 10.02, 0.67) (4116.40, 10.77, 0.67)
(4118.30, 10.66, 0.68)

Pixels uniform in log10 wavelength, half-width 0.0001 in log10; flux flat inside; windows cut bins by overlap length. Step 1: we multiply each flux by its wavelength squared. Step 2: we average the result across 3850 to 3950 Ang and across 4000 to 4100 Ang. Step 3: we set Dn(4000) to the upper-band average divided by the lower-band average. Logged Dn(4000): 1.33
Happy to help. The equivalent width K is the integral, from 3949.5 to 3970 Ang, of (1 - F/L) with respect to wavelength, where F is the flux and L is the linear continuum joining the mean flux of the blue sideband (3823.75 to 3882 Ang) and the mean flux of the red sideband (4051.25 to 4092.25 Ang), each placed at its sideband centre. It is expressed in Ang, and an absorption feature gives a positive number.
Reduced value 4.0 Ang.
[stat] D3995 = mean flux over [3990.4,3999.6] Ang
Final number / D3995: 11.3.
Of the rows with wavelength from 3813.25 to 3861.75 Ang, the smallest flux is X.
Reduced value 4.47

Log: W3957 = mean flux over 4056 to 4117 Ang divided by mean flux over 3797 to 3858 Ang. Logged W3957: 1.23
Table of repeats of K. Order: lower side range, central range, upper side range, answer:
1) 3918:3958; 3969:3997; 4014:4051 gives 2.1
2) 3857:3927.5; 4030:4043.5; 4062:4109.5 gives -1.9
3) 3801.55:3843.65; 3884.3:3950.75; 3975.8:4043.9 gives 6.7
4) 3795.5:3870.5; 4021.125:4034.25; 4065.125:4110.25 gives -1.6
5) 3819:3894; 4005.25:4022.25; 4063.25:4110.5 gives -3.4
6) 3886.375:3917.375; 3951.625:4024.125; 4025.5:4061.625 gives 3.9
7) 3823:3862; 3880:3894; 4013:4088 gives 3.3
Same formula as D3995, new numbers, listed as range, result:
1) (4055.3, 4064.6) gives 11.4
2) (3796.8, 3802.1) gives 6.28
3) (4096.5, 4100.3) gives 7.62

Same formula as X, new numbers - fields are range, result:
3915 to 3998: 4.332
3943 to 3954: 7.757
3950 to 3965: 6.614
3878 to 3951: 5.828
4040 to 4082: 9.502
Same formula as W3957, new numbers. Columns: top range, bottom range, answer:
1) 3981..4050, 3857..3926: 1.23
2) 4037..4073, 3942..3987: 1.34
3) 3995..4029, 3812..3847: 1.38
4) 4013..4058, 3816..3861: 1.33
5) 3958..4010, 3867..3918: 1.07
